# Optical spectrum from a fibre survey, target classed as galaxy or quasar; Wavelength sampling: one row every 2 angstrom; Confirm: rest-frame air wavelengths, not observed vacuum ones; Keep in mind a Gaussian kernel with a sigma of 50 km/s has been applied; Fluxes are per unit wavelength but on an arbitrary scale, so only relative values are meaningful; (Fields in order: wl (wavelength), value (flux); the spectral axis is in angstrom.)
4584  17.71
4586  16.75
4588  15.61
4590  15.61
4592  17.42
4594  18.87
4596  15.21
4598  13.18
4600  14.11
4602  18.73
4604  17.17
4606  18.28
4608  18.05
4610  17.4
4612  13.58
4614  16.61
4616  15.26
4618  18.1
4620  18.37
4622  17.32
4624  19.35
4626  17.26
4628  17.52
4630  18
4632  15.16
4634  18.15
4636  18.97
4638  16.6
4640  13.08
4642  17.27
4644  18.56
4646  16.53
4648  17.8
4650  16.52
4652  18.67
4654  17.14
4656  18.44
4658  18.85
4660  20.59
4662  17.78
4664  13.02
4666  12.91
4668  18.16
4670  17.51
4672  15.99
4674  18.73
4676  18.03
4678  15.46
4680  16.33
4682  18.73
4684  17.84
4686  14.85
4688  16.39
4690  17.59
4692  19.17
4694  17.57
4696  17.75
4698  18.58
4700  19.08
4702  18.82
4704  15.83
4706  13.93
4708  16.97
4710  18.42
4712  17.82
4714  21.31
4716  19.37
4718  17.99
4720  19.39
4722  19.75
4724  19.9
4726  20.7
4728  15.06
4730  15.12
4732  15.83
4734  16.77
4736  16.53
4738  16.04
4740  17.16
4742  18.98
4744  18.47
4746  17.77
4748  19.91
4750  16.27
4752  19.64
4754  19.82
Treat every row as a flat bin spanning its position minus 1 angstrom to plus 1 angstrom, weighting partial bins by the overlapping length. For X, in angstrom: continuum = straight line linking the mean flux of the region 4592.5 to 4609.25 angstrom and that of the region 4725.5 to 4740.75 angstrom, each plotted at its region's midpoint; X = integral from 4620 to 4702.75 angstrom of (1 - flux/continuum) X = -3.71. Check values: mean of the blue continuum 16.7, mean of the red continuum 16.5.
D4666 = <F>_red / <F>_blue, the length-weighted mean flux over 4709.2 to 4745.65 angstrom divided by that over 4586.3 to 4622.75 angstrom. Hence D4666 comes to 1.1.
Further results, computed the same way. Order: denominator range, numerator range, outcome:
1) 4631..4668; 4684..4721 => 1.05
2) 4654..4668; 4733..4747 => 1.02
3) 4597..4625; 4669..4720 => 1.05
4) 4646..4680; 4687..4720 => 1.05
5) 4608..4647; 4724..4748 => 1.02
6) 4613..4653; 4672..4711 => 1.00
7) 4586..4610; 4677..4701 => 1.05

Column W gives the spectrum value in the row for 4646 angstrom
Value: 16.53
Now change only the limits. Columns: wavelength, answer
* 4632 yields 15.16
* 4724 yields 19.9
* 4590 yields 15.61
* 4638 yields 16.6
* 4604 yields 17.17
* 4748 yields 19.91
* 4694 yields 17.57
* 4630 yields 18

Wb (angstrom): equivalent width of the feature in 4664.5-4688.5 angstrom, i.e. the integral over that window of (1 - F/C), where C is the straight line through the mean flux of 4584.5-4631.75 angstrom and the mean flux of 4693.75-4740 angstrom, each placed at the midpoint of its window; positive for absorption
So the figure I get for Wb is 1.02 angstrom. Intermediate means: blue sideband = 16.8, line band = 16.7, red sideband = 17.8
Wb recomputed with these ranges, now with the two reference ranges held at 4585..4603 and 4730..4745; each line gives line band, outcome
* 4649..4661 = -1.3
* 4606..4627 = -1.1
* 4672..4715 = -2.1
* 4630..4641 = -0.1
